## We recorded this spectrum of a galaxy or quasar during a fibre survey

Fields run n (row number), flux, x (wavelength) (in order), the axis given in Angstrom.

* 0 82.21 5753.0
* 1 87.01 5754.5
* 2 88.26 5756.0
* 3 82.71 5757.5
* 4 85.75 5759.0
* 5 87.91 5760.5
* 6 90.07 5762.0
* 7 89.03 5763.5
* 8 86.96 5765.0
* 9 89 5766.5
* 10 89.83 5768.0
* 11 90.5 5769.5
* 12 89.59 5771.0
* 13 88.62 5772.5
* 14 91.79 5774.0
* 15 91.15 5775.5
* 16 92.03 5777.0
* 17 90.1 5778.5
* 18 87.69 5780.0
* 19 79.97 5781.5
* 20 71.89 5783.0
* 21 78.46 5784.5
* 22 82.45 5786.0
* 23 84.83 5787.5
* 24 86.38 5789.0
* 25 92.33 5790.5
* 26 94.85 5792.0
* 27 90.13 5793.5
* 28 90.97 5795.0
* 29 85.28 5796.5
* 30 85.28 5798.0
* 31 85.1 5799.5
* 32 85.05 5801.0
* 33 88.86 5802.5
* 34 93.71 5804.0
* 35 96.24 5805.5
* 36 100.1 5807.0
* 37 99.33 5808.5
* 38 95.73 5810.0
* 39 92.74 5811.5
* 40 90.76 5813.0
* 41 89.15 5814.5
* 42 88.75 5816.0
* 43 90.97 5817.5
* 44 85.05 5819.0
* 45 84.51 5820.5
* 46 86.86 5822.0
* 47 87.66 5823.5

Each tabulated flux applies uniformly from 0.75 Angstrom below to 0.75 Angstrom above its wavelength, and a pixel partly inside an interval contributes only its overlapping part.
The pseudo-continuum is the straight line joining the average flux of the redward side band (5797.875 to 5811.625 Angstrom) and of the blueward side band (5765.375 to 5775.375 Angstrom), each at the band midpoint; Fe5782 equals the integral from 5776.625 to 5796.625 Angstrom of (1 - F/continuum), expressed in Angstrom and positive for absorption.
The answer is 1.1 Angstrom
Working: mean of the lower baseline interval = 89.9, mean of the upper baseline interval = 92.5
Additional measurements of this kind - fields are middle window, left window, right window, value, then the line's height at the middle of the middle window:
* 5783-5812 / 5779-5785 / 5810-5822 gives -1.78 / 84.2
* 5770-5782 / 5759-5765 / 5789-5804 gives -0.08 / 88.5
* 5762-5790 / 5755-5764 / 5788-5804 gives 0.33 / 87.9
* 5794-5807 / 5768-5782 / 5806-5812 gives 0.78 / 95.2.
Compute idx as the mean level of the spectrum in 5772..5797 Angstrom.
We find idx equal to 87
